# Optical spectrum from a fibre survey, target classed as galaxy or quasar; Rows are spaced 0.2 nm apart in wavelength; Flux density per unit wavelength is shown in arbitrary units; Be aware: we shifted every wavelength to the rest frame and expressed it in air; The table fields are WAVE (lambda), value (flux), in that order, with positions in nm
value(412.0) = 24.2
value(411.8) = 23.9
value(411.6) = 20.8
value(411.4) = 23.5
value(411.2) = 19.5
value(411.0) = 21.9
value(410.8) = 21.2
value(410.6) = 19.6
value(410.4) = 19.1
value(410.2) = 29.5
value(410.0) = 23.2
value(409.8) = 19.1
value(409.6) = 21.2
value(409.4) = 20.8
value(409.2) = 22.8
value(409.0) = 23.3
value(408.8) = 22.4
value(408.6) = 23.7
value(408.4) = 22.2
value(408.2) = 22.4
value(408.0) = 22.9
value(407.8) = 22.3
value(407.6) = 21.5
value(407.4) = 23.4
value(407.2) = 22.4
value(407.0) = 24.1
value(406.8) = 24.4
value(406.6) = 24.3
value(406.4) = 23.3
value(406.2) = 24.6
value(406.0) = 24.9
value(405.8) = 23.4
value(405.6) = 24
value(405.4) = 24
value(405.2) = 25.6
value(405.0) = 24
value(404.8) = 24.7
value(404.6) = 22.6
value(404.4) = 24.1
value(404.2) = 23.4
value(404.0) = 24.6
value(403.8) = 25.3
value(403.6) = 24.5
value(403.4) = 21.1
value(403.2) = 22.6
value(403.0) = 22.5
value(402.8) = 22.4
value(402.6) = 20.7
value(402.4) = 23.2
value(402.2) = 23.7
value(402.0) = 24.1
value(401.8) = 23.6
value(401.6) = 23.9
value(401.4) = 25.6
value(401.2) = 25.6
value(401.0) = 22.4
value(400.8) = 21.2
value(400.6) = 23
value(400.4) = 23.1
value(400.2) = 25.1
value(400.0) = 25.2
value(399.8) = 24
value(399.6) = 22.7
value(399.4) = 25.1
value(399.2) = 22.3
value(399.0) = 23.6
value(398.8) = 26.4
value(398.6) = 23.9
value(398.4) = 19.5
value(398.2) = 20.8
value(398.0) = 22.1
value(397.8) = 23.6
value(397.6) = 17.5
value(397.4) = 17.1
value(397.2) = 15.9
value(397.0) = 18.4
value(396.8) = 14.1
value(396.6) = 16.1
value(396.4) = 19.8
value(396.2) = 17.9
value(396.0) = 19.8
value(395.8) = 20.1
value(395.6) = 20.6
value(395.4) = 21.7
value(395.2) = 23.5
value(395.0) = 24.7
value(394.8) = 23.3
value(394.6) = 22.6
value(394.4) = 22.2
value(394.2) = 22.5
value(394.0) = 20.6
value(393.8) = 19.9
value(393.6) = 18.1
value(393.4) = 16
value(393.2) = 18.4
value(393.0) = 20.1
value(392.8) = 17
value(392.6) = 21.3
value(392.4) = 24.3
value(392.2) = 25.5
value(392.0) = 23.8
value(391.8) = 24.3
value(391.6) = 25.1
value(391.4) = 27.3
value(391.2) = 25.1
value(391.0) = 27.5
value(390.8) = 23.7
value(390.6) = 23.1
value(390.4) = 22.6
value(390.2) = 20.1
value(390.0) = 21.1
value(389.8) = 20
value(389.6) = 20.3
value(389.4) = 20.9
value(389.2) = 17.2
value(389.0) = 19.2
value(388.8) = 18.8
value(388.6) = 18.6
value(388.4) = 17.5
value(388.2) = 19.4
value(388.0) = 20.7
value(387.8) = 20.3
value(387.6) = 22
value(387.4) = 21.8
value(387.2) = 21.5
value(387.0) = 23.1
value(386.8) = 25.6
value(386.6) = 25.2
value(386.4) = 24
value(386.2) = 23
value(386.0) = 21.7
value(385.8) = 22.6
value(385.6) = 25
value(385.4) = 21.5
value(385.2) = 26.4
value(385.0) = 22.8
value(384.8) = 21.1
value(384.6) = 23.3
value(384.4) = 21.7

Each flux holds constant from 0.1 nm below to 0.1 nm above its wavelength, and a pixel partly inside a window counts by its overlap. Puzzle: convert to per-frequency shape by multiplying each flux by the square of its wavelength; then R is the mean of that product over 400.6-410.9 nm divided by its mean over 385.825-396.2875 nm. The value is 1.2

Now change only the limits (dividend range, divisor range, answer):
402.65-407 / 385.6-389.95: 1.22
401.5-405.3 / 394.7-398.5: 1.23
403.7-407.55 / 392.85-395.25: 1.22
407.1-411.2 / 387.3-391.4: 1.16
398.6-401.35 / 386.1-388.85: 1.18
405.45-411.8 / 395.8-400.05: 1.15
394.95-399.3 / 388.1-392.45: 0.96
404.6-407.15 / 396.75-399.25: 1.23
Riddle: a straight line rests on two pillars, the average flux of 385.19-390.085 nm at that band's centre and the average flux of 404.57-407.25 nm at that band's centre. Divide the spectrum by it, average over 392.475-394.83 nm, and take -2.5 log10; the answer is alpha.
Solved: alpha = 0.112 mag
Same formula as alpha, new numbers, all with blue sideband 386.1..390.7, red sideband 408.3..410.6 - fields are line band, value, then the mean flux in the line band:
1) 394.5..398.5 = 0.086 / 20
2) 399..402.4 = -0.091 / 23.8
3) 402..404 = -0.051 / 23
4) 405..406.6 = -0.098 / 24.2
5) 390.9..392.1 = -0.196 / 25.5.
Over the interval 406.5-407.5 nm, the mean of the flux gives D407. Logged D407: 23.7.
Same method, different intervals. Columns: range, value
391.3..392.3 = 25.2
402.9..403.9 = 23.2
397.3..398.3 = 20.2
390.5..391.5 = 25.3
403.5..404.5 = 24.4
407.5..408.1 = 22.2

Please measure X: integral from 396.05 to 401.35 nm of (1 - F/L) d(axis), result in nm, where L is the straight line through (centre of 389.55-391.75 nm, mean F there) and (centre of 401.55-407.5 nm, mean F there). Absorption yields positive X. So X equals 0.474 nm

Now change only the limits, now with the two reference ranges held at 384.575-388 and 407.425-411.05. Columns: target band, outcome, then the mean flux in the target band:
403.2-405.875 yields -0.19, 23.9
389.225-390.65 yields 0.12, 20.9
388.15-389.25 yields 0.21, 18.5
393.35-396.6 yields 0.27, 20.8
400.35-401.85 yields -0.07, 23.6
